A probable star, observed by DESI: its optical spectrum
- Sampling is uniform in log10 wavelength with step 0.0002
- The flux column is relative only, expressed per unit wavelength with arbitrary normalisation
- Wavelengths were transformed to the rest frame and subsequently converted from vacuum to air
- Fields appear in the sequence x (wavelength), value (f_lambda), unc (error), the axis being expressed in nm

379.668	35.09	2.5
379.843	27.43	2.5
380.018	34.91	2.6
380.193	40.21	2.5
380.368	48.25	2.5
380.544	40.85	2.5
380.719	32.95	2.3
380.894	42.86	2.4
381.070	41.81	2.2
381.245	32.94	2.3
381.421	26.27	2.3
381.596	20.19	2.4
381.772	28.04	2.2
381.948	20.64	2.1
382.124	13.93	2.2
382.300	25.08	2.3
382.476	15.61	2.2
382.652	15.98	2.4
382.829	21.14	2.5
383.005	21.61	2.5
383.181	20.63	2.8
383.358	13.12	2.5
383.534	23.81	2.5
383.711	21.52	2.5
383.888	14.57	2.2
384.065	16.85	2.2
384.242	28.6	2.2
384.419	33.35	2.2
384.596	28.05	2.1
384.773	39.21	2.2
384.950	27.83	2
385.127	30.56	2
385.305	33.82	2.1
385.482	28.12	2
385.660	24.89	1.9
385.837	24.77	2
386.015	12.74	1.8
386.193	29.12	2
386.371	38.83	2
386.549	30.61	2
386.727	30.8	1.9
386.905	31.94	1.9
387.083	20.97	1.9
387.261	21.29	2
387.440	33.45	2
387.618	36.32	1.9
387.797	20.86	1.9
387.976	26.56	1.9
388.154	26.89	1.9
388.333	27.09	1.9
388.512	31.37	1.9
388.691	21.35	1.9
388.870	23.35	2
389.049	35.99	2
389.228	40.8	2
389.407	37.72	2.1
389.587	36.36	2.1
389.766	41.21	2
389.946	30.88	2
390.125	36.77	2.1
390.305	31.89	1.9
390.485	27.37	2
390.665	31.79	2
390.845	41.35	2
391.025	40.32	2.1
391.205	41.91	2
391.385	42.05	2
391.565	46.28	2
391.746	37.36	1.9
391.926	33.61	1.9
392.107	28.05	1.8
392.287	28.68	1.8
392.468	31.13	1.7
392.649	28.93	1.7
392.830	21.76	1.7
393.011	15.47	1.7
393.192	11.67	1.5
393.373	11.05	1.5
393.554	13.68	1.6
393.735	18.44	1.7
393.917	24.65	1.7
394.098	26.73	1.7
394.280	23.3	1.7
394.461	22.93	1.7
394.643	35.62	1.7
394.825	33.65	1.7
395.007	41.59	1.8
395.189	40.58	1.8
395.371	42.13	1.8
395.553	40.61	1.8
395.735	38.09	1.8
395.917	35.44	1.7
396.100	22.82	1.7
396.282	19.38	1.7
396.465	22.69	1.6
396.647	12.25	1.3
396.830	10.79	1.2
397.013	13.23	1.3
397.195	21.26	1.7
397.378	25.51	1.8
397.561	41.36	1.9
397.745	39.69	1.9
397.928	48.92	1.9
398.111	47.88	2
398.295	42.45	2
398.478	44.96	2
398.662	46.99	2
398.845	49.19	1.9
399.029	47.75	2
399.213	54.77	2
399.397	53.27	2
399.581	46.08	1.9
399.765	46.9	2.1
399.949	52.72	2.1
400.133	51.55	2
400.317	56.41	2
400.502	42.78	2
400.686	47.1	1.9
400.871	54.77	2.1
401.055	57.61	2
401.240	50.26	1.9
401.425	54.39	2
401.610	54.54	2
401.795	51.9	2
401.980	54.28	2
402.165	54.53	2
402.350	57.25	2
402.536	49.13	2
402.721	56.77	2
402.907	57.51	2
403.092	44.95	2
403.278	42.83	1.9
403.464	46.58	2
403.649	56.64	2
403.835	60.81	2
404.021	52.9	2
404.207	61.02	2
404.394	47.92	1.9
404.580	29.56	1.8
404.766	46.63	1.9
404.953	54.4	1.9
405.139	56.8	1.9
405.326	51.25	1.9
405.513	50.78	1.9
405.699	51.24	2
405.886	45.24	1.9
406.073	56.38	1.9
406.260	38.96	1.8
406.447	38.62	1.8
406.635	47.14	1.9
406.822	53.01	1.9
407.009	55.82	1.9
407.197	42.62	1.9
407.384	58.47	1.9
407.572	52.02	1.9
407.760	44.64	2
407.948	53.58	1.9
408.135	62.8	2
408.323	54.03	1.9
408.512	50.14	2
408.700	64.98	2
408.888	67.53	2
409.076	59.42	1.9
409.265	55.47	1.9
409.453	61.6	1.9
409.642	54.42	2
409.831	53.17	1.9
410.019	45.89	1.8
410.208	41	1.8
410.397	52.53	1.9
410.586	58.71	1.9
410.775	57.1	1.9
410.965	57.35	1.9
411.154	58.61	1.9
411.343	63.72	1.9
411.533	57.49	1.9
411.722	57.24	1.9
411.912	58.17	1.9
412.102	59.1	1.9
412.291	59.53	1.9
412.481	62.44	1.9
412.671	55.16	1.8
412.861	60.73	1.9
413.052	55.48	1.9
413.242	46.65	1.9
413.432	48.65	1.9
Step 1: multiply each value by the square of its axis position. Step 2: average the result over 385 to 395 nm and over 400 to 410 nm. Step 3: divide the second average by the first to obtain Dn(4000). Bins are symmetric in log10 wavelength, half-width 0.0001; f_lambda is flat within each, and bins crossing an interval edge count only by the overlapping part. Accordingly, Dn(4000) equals 1.92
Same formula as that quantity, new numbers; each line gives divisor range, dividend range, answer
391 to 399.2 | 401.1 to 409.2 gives 1.74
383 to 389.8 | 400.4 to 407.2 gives 1.99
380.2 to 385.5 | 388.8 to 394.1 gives 1.18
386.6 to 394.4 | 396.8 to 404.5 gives 1.71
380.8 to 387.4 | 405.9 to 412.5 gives 2.40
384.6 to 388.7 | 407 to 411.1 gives 2.16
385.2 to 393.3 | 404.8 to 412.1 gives 1.94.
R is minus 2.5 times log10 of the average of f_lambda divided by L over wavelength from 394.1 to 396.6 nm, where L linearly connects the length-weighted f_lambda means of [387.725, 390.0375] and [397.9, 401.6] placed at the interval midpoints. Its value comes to 0.31 mag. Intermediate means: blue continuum 30.9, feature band 31.7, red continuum 50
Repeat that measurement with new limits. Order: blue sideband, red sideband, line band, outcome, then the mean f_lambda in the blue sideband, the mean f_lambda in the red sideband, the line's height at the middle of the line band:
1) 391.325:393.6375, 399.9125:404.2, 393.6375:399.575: 0.121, 26.7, 52.7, 37.9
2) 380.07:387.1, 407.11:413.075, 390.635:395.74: 0.223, 27.4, 56.1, 37.8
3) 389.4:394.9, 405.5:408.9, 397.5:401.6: -0.206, 29.9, 51.7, 40.6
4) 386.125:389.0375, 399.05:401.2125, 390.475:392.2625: -0.058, 28.4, 51.1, 35.2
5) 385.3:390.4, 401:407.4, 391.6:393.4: 0.346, 29.8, 51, 35.8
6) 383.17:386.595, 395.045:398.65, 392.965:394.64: 0.496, 26.1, 32.6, 30.9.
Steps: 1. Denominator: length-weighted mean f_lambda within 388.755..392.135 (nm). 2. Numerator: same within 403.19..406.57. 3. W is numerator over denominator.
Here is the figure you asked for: 1.37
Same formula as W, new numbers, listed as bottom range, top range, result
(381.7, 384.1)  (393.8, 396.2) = 1.68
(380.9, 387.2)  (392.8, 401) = 1.37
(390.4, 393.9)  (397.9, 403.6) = 1.75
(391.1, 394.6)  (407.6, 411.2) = 2.06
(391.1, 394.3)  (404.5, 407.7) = 1.80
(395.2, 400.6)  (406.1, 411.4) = 1.39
